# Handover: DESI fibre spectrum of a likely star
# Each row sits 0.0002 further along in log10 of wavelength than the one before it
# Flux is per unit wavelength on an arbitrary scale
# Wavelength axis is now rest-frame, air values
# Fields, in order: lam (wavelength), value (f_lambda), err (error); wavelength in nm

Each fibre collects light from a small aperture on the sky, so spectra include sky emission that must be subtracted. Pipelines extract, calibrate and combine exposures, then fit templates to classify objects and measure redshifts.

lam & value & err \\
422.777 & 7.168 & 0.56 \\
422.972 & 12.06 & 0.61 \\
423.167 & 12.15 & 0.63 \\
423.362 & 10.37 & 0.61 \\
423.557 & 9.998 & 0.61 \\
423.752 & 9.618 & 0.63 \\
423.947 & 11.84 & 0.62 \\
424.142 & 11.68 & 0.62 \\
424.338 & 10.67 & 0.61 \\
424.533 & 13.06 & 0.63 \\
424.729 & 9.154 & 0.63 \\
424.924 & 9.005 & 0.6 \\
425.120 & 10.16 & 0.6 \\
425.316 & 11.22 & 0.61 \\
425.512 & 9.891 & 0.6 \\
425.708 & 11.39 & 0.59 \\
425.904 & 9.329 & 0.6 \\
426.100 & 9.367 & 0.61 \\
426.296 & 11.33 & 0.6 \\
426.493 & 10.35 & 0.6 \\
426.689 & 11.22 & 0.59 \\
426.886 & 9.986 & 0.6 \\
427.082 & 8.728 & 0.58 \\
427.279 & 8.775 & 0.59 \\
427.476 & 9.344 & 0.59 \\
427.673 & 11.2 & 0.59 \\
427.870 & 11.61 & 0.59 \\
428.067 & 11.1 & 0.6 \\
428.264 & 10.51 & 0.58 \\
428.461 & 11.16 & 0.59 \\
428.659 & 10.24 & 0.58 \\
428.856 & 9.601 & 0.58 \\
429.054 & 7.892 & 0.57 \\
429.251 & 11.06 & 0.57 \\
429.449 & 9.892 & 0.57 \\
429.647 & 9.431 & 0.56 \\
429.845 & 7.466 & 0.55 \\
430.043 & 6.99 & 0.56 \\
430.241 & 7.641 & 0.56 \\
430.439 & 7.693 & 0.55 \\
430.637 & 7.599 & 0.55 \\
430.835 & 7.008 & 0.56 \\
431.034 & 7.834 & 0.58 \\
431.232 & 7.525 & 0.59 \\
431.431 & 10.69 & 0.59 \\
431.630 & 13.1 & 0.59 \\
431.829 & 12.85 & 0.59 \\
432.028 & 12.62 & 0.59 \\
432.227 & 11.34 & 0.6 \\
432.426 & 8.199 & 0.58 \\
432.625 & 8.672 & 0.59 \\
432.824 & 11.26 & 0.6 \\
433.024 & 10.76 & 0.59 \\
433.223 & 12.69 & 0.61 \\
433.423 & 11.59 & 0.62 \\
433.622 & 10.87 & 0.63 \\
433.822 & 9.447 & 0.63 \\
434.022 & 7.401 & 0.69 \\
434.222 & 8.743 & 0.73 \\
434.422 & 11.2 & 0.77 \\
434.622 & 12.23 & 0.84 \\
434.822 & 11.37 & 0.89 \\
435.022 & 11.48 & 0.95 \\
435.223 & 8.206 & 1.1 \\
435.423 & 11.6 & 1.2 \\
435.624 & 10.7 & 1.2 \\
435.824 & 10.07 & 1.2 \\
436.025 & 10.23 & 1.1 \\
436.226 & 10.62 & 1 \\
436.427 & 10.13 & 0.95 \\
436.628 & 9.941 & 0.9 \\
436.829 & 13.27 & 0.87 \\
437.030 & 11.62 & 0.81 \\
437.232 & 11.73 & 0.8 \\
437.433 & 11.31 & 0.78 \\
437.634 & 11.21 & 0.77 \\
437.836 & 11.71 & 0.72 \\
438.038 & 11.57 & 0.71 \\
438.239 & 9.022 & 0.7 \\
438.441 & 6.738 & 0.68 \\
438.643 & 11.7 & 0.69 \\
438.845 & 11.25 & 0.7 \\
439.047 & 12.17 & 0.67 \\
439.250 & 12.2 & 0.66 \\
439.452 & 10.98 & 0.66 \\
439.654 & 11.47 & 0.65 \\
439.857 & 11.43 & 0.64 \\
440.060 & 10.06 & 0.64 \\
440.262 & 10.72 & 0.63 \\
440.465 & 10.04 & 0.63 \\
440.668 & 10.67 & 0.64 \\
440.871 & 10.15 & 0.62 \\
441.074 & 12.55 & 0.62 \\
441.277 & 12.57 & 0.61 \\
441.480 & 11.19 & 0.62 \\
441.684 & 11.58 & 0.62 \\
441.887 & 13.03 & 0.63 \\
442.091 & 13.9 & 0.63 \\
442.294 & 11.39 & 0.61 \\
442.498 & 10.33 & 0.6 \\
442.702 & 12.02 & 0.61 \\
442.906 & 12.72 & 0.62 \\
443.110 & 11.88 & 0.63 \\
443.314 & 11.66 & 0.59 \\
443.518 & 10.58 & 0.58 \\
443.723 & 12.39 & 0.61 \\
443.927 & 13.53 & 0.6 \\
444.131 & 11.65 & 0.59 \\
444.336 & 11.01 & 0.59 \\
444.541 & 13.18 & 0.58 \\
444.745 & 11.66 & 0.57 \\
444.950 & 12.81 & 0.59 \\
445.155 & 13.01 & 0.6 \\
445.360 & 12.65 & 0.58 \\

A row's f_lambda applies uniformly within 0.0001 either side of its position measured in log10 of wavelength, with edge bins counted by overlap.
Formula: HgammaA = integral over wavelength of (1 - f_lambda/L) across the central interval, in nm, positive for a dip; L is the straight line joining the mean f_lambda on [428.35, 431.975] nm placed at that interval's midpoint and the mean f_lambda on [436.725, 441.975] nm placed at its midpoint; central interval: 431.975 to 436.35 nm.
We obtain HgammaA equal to -0.17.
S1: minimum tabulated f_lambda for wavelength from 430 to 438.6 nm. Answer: 6.738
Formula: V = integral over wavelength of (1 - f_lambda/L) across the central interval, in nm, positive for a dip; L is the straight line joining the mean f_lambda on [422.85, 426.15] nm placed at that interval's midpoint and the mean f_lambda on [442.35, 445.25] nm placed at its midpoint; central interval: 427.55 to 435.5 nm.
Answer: 0.82 nm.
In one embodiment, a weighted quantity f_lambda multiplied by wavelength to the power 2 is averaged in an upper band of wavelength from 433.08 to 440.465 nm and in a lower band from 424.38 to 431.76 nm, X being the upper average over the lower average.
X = 1.15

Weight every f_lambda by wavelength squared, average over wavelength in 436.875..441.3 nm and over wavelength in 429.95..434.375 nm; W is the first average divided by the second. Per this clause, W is 1.18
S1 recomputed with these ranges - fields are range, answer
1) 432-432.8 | 8.199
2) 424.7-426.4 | 9.005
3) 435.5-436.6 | 10.07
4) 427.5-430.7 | 6.99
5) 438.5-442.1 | 10.04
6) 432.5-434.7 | 7.401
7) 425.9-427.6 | 8.728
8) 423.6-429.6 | 7.892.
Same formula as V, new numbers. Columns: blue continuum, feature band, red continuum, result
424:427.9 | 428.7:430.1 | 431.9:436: 0.19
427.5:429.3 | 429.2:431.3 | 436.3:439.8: 0.48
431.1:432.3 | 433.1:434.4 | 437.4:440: 0.11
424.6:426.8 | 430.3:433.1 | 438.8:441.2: 0.23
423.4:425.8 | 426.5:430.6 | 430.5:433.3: 0.31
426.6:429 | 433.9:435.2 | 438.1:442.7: 0.06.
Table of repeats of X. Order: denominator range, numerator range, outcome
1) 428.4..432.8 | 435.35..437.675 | 1.20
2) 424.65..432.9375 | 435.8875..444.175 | 1.22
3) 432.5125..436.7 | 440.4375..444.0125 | 1.17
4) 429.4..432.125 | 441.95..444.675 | 1.39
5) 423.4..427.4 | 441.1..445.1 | 1.27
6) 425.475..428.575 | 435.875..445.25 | 1.18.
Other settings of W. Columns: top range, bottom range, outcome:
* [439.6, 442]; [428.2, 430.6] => 1.31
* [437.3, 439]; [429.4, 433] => 1.17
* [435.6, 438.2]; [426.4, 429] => 1.12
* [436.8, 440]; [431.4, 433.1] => 1.04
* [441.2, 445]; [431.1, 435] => 1.18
